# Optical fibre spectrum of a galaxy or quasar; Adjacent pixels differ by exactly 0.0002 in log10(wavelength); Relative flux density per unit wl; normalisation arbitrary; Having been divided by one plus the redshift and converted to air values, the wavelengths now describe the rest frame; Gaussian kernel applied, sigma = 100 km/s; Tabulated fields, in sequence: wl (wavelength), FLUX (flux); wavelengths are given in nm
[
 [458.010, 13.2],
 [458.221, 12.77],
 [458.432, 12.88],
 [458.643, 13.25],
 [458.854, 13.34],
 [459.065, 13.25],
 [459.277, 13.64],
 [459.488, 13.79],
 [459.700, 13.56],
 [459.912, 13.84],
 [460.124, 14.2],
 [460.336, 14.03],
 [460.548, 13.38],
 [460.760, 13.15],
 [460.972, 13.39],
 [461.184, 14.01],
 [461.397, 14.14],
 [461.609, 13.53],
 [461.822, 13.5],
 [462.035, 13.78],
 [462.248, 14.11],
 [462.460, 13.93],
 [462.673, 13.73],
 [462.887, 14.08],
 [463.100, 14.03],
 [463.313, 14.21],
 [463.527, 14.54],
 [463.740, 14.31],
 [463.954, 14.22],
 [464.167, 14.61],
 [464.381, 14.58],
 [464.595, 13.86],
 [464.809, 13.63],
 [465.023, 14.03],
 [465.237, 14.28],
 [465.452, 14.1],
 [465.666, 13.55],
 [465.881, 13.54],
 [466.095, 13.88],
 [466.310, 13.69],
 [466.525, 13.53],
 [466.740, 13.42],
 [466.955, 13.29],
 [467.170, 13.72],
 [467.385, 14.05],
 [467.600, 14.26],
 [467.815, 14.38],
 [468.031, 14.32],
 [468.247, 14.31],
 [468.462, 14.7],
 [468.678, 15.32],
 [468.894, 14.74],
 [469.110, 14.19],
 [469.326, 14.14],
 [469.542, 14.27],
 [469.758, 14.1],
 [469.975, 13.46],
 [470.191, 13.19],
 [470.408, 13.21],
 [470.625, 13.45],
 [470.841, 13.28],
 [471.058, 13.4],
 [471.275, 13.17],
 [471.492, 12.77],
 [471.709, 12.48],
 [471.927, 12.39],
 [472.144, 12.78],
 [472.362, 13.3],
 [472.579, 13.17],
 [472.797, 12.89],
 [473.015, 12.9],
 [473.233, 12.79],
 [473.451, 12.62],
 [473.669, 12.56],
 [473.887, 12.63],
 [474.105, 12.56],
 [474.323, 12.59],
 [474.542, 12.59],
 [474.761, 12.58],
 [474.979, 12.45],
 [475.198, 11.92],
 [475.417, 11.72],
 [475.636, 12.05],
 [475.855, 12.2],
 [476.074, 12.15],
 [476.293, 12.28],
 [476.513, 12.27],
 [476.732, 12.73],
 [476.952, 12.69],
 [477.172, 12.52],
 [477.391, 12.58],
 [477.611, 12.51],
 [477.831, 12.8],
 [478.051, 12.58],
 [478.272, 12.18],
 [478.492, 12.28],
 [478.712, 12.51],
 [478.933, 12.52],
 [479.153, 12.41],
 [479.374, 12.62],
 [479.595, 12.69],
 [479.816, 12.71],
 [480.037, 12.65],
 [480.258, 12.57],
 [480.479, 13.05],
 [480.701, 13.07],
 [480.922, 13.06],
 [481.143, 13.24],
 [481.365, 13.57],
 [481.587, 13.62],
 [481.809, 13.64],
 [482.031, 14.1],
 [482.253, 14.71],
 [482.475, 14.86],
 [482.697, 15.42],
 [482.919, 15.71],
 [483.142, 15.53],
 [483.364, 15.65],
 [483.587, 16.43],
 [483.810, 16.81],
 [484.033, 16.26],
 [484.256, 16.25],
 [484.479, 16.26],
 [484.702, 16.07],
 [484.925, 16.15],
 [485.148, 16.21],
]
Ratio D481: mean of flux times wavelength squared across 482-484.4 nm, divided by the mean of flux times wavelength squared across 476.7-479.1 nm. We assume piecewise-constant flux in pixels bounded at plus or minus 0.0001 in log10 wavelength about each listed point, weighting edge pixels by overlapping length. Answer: 1.3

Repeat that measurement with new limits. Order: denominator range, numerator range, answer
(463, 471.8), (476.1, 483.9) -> 1.02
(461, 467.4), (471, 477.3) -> 0.94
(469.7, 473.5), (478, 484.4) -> 1.11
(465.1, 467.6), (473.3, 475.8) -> 0.93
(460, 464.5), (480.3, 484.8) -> 1.16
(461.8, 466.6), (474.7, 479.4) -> 0.93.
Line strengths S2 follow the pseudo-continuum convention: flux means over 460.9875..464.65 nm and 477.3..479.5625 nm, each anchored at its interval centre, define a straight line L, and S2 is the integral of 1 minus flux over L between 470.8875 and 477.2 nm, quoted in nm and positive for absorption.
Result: 0.17 nm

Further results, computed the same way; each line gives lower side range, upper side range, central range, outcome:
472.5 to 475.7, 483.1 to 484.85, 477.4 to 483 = 0.60 nm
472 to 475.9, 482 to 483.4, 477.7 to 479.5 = 0.19 nm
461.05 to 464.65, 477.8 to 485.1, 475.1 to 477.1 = 0.26 nm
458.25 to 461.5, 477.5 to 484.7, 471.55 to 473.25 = 0.12 nm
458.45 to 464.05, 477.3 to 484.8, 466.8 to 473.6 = 0.13 nm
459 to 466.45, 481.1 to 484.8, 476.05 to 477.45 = 0.22 nm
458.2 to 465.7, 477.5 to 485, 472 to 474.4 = 0.20 nm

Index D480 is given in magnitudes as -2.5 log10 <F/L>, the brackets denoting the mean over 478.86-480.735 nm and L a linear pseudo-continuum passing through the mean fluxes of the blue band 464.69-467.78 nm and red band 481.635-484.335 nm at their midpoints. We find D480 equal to 0.189 mag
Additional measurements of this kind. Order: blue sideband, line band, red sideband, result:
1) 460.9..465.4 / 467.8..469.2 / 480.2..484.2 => -0.03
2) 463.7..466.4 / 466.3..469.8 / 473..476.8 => -0.05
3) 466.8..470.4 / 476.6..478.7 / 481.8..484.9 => 0.20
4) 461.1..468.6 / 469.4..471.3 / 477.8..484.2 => 0.03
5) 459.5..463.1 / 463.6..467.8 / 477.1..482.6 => -0.03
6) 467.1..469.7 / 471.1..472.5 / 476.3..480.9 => 0.08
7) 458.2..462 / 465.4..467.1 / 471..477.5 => -0.04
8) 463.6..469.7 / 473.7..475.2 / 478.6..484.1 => 0.12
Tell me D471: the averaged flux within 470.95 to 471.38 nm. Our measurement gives 13.3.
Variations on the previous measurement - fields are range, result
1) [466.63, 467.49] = 13.6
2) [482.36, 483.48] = 15.4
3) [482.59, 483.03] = 15.6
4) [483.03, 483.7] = 15.9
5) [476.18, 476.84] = 12.4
